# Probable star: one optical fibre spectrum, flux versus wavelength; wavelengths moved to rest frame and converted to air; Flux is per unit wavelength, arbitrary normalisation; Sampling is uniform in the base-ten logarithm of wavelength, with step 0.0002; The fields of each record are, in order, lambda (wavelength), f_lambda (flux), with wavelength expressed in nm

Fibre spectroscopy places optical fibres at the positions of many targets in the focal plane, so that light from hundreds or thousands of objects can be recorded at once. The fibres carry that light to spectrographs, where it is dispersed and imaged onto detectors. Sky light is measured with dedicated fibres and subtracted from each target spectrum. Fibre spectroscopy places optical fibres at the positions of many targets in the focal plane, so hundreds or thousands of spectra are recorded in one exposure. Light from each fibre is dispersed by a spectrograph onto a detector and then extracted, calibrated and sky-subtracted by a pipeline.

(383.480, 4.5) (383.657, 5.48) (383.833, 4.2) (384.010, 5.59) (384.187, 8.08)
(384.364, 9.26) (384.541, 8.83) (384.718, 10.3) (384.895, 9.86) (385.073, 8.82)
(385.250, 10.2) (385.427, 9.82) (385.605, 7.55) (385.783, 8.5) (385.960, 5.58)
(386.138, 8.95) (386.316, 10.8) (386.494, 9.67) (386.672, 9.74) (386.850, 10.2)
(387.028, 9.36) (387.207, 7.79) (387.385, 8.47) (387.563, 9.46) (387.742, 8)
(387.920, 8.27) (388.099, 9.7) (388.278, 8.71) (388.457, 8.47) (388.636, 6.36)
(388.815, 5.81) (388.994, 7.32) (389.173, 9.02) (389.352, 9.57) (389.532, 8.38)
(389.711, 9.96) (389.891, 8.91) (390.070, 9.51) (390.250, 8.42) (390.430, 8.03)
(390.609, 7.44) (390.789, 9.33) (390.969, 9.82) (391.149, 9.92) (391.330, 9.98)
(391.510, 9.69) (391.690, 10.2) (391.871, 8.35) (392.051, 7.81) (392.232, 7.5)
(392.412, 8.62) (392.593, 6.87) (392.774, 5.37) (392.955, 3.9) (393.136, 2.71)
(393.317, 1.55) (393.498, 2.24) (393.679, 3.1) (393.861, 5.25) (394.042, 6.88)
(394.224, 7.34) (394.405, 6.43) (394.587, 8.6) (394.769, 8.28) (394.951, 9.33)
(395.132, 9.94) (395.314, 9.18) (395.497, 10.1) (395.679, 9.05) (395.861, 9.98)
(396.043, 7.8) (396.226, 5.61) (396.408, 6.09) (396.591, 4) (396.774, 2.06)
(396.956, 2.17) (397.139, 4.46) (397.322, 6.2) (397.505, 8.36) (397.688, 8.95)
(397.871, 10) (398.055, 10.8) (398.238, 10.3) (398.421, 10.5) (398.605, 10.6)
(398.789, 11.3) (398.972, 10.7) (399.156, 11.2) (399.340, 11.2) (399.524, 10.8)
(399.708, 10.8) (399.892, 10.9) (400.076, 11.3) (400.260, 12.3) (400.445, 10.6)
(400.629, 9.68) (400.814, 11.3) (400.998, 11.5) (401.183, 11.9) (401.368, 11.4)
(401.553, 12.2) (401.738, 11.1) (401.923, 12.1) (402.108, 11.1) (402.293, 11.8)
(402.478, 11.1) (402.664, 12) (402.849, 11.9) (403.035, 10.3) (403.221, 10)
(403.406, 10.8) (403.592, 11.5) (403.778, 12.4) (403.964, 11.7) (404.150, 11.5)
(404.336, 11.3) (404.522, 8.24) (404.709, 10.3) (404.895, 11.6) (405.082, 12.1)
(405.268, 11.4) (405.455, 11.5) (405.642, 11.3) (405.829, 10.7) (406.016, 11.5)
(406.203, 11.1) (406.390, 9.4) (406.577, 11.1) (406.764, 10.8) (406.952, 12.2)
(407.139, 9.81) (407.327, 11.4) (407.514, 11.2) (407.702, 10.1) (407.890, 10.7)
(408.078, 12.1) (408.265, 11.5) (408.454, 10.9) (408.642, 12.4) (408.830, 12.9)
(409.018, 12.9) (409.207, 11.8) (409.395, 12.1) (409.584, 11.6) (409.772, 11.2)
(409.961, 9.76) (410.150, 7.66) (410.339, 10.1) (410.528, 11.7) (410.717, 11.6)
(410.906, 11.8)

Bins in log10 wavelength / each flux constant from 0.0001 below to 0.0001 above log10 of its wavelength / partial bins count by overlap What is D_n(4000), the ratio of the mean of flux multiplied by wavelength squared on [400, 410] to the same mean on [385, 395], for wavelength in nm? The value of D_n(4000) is 1.53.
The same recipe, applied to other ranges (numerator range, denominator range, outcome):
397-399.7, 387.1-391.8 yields 1.15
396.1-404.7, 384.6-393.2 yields 1.25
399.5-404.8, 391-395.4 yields 1.65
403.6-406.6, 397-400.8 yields 1.14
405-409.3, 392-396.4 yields 1.78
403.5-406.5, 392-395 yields 1.99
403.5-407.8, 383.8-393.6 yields 1.48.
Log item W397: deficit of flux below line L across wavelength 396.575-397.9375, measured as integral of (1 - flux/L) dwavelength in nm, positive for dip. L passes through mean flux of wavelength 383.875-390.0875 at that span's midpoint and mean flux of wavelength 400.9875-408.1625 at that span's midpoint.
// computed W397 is 0.58 nm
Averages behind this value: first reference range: 8.67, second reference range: 11.2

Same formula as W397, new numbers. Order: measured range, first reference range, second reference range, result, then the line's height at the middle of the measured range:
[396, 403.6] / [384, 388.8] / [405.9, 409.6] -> 0.48 nm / 10.4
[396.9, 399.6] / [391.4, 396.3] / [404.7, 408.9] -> -0.22 nm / 8.51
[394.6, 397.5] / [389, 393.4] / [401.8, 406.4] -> 0.66 nm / 9.16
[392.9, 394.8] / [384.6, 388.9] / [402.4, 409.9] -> 0.91 nm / 9.68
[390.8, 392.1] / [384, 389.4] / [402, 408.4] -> -0.02 nm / 9.3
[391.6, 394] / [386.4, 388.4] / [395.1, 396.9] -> 0.68 nm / 7.87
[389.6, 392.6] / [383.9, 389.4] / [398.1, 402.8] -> 0.17 nm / 9.45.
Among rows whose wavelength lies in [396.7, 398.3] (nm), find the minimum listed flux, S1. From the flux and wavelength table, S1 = 2.06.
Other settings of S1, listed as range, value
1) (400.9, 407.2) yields 8.24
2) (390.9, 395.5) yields 1.55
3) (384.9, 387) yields 5.58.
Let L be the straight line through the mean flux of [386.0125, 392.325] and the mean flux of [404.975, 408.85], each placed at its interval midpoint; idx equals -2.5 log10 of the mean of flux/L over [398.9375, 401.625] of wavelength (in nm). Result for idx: -0.09 mag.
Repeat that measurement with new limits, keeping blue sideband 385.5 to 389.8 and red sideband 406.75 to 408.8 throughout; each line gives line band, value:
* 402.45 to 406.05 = -0.04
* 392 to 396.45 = 0.36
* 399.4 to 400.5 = -0.09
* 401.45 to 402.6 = -0.11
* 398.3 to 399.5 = -0.08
